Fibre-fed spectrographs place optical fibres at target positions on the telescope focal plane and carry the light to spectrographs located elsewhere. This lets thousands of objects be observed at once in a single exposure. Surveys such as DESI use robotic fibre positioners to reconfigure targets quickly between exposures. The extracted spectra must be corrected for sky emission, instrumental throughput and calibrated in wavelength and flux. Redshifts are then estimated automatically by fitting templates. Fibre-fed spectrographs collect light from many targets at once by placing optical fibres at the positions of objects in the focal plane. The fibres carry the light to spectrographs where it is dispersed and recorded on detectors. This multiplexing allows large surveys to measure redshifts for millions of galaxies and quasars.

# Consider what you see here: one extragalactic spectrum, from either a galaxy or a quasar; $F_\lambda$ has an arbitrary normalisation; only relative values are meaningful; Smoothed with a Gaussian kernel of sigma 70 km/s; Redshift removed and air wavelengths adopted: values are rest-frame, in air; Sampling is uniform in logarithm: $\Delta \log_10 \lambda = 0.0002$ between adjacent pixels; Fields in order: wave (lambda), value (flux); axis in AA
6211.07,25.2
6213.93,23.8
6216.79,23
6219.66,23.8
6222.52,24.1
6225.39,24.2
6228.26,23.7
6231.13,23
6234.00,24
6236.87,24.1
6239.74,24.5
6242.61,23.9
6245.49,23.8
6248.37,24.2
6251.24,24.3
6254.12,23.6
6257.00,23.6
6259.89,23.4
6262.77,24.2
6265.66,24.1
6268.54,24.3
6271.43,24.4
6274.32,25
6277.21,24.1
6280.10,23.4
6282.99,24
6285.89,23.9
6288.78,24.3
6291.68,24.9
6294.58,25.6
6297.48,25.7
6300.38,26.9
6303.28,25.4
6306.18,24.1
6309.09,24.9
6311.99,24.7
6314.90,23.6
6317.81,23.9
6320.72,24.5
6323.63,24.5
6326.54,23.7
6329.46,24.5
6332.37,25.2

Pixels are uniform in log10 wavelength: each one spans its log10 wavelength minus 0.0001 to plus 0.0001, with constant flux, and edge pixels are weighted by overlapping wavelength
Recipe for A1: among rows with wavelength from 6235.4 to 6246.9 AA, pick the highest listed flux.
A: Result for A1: 24.5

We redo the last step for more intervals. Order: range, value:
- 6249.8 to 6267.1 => 24.3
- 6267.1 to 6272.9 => 24.4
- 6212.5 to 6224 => 24.1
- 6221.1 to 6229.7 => 24.2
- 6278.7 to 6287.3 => 24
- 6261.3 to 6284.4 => 25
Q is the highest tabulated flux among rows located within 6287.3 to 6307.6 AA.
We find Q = 26.9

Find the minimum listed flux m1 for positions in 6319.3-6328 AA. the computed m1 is 23.7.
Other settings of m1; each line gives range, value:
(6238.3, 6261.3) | 23.4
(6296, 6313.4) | 24.1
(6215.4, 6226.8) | 23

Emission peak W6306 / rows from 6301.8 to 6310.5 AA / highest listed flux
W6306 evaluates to 25.4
